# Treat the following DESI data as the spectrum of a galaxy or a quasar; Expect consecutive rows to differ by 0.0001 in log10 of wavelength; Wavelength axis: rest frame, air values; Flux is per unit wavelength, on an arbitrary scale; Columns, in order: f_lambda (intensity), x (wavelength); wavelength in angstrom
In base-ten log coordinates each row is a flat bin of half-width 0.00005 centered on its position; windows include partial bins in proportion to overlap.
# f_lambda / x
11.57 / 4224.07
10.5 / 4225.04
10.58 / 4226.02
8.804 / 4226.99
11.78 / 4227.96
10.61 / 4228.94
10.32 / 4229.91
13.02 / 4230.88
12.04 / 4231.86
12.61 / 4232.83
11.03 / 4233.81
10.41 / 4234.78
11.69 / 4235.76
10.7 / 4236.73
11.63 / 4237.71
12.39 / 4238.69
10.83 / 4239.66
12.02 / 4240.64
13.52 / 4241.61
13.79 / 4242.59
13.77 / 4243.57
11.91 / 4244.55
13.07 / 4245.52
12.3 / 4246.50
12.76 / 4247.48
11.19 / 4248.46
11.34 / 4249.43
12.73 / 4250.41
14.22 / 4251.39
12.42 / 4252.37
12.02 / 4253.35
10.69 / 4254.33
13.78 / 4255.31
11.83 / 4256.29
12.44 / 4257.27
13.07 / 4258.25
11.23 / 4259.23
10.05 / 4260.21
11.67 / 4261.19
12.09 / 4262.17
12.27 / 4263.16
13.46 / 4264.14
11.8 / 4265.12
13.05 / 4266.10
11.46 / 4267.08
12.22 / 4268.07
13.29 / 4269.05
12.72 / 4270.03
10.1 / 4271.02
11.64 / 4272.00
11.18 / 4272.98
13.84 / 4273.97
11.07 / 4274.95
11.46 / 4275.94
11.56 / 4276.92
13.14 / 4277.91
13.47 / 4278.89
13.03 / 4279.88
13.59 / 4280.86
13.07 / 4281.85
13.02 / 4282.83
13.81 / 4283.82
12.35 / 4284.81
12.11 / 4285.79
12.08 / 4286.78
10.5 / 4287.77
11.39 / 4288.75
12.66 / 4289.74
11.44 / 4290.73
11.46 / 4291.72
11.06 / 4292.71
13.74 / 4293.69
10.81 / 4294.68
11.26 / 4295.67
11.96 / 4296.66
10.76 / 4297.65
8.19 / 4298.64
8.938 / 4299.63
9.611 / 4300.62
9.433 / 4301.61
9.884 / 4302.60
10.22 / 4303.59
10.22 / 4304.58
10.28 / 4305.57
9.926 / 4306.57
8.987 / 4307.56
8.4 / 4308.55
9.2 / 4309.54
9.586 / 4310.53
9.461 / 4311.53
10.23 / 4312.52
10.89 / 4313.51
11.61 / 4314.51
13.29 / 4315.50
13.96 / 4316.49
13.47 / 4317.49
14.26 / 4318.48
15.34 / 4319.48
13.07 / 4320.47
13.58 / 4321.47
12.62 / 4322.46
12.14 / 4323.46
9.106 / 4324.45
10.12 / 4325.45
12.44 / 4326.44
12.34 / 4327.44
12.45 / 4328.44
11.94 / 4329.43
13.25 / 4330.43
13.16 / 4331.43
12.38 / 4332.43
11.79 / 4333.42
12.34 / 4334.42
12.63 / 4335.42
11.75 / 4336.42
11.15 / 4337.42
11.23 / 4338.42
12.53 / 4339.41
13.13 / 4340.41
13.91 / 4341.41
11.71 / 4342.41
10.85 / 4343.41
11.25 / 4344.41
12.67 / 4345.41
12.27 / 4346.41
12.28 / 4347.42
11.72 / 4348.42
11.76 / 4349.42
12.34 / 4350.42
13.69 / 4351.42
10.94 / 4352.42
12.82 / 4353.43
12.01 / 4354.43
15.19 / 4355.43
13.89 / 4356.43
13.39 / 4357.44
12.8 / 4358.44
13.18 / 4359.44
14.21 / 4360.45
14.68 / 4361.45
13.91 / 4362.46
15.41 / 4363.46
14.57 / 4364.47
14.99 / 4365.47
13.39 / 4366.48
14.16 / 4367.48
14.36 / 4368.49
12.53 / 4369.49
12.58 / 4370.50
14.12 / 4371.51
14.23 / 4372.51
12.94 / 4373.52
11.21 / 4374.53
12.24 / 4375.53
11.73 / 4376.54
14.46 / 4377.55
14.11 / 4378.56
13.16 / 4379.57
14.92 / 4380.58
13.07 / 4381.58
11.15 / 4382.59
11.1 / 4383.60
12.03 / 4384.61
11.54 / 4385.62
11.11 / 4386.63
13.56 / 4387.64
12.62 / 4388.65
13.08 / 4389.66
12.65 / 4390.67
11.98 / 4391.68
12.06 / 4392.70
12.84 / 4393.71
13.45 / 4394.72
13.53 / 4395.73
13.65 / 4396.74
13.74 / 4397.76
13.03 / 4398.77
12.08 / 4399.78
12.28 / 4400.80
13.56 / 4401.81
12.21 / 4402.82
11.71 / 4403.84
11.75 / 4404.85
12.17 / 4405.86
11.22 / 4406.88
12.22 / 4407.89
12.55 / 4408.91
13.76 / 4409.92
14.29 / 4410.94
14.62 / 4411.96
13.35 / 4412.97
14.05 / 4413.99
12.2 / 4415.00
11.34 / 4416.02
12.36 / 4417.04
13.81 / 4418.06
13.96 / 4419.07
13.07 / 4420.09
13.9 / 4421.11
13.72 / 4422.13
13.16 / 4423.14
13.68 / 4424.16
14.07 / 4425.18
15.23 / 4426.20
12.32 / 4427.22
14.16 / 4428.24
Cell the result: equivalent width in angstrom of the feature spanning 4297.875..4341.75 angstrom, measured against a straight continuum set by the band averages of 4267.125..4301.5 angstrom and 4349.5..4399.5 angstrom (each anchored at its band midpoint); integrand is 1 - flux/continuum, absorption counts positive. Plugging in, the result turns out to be 3.2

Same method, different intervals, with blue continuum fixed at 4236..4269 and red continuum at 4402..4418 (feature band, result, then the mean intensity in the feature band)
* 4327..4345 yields 0.4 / 12.2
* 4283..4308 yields 2.9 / 11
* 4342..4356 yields 0.3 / 12.3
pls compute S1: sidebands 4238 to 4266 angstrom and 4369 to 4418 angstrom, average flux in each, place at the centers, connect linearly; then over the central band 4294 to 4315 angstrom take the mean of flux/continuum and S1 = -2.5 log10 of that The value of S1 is 0.24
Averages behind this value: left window 12.3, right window 12.8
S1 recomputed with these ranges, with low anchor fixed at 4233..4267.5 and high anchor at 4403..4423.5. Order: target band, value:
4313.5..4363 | 0.00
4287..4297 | 0.06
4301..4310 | 0.28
